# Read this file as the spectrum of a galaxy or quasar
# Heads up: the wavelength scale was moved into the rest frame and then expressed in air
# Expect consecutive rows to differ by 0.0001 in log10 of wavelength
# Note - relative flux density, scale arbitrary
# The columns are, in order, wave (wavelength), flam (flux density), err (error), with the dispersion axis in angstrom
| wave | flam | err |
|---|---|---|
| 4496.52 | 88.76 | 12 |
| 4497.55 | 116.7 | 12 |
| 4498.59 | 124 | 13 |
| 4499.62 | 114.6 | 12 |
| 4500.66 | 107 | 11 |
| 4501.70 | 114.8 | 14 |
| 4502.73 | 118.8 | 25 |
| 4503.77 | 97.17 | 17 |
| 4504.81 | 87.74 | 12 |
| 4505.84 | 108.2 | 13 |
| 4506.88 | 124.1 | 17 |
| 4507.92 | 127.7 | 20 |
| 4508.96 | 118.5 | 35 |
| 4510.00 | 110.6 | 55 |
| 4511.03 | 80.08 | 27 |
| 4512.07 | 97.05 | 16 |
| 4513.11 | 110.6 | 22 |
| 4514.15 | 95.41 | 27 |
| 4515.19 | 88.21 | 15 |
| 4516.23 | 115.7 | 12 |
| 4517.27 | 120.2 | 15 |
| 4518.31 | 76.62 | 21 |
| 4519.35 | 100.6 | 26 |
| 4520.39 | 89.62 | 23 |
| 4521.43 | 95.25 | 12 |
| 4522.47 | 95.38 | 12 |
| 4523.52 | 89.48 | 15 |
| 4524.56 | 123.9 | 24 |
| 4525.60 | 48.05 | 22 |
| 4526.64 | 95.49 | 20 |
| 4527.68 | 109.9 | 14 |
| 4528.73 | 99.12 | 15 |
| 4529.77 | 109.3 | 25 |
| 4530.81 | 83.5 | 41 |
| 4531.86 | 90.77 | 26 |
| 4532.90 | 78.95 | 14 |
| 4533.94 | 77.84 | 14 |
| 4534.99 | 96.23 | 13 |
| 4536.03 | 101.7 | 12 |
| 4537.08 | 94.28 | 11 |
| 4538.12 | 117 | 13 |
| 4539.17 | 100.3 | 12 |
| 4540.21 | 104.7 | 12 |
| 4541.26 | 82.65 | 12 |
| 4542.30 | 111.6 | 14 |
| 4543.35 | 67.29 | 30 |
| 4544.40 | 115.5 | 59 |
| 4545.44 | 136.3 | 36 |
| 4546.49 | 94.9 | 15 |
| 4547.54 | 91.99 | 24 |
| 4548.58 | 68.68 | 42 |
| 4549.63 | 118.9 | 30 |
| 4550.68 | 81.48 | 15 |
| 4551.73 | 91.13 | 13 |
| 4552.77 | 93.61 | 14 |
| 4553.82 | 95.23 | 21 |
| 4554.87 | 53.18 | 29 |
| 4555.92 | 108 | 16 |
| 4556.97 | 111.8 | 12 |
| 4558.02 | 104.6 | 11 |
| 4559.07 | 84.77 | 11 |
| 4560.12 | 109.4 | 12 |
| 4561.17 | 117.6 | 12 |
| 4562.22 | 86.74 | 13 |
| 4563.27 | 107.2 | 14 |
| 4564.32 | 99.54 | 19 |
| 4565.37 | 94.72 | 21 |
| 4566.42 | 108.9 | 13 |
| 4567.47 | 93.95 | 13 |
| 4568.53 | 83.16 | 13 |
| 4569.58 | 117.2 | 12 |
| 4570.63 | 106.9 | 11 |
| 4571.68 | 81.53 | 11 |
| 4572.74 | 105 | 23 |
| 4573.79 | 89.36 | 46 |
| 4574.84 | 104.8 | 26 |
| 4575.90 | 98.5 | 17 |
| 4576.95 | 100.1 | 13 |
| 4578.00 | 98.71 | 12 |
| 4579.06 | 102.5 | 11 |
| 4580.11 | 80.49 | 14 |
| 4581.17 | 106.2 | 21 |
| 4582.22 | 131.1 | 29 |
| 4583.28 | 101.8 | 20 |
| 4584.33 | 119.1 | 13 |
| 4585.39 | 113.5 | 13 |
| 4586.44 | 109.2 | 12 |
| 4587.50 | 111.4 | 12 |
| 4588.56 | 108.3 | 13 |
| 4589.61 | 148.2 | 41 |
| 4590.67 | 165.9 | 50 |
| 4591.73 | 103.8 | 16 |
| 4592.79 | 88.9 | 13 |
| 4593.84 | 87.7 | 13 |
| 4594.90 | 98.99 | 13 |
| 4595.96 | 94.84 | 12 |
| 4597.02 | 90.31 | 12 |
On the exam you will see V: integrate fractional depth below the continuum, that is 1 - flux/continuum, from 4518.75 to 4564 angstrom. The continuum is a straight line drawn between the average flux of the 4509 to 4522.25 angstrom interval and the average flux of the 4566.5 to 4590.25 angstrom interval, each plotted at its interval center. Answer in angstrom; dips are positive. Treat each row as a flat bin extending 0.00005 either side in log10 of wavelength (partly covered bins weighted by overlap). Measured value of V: 2.5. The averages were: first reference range 99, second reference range 105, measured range 96.1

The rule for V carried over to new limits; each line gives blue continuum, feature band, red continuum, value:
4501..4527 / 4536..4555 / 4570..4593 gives 1.4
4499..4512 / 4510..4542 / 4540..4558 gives 2.1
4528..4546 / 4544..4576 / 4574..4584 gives 0.7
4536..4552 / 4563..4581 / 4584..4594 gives 1.9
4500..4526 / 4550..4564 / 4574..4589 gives 1.1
